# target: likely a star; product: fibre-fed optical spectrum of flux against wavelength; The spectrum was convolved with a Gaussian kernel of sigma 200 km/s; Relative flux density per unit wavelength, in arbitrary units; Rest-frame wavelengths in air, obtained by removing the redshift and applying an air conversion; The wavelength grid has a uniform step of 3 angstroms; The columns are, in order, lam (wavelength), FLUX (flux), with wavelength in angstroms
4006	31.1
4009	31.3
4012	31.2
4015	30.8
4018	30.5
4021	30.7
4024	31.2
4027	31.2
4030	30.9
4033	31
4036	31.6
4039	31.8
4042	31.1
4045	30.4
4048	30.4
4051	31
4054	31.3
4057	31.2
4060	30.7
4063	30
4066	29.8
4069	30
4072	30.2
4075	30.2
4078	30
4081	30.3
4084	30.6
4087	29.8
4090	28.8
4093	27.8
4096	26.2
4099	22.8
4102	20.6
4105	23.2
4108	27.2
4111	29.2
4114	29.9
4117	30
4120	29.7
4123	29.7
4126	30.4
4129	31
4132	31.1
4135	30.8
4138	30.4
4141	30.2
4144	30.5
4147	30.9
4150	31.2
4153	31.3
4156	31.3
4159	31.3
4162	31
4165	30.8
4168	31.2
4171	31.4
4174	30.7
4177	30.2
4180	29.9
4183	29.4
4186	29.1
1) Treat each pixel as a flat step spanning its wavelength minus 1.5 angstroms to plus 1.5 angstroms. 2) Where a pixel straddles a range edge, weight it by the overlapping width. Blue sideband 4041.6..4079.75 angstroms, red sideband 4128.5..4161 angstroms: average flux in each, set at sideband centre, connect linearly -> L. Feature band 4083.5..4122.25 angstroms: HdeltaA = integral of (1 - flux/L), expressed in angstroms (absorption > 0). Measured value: 4.2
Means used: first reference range 30.5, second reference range 30.9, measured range 27.3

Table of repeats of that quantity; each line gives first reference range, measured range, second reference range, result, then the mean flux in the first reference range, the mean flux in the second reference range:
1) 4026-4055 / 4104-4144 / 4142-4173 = 1.9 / 31.1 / 31.1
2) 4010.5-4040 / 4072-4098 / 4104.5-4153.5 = 1.1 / 31.1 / 29.9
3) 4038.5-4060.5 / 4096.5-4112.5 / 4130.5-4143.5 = 3.1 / 31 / 30.6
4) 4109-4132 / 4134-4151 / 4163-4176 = -0.1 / 30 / 31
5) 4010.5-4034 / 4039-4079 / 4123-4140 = 0.4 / 30.9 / 30.6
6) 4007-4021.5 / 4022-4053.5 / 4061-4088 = -0.5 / 30.9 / 30.1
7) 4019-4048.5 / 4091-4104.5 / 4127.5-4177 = 2.9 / 31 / 30.9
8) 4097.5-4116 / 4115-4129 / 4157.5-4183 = -1.7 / 25.6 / 30.7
